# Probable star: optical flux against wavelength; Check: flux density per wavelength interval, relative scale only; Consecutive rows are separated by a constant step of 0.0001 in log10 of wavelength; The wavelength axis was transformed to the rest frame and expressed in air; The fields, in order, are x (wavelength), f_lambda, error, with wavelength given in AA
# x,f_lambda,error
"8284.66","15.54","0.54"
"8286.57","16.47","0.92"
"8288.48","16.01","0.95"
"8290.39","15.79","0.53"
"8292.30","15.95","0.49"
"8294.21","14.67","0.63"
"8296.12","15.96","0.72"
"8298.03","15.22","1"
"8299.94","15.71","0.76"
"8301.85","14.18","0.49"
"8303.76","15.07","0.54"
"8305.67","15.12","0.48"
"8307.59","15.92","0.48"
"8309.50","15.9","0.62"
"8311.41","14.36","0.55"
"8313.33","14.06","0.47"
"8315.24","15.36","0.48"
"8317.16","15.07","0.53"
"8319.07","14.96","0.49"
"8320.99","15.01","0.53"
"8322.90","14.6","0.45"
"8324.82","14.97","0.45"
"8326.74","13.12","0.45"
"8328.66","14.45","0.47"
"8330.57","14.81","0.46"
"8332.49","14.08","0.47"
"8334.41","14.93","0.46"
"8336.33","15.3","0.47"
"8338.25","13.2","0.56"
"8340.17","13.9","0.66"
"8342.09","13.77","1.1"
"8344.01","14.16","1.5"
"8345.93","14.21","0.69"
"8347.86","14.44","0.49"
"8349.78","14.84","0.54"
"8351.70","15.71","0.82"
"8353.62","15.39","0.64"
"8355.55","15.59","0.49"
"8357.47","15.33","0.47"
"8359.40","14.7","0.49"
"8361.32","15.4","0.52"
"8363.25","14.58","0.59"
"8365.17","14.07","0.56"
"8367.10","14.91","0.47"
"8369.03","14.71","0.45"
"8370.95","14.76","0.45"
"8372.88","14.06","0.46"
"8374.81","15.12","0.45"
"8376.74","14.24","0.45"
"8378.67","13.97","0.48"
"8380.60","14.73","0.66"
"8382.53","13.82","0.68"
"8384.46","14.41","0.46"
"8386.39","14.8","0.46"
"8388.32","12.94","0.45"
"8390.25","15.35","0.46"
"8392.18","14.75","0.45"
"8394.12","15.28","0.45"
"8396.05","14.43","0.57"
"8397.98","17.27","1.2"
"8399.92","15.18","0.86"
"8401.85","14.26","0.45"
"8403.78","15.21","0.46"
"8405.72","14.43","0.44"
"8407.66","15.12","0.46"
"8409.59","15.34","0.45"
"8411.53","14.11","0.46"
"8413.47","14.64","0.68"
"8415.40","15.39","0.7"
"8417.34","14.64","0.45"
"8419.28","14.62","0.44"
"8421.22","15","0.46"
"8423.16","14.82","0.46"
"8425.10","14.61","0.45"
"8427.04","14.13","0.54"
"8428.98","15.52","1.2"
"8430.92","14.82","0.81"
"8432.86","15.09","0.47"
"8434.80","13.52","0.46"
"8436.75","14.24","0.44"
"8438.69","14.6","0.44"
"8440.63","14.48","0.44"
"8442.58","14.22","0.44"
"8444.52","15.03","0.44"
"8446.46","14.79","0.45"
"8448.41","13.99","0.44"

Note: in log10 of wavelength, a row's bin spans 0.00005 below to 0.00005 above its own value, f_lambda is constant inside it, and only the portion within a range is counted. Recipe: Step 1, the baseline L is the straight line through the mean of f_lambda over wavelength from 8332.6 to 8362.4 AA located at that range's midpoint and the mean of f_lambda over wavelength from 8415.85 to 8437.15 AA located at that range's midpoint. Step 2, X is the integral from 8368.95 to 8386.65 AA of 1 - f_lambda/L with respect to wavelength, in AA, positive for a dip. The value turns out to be 0.3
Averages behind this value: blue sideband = 14.7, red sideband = 14.7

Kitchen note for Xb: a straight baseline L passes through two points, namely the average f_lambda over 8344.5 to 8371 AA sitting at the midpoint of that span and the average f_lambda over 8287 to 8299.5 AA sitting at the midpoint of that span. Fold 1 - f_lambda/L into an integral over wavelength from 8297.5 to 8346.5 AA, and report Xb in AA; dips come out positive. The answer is 2.05 AA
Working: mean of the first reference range 15.6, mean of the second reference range 14.9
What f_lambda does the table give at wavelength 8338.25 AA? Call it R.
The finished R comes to 13.2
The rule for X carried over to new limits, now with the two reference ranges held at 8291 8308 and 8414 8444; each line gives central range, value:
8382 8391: 0.4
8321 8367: 1.4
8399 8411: -0.1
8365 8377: 0.3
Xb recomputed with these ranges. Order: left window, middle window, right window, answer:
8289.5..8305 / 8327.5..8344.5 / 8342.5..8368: 0.8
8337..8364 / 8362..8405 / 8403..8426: 0.2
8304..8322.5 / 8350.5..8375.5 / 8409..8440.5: -0.1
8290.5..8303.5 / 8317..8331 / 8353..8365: 0.6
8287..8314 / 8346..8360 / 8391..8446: 0.0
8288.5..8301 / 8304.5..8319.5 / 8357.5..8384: 0.2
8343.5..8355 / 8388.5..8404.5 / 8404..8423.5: -0.3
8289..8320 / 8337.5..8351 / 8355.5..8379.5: 0.7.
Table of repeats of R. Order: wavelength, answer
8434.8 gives 13.52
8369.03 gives 14.71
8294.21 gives 14.67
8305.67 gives 15.12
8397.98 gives 17.27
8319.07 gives 14.96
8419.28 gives 14.62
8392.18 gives 14.75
